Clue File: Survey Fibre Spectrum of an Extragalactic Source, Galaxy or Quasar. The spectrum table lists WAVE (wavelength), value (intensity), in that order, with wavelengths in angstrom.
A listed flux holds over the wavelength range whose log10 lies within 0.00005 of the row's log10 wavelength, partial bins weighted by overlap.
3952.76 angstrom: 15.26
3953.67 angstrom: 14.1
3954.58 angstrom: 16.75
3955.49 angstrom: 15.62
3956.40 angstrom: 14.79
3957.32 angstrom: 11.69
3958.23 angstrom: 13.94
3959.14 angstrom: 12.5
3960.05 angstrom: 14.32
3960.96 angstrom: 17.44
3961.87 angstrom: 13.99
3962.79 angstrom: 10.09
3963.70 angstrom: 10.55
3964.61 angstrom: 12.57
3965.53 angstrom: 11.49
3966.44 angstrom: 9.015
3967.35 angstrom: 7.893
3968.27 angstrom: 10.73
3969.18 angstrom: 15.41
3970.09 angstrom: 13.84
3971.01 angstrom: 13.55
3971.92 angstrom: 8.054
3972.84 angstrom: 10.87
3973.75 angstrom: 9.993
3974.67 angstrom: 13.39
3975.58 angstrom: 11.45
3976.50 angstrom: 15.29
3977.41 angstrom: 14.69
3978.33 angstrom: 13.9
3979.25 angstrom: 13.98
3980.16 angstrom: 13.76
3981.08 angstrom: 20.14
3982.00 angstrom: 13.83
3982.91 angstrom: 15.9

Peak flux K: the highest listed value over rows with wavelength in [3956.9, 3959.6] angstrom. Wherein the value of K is 13.94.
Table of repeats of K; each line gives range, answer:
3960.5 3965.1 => 17.44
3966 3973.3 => 15.41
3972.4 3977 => 15.29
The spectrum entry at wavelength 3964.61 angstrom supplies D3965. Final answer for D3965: 12.57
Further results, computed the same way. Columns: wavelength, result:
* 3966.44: 9.015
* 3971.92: 8.054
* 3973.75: 9.993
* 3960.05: 14.32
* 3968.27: 10.73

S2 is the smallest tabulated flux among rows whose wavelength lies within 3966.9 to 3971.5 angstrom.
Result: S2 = 7.893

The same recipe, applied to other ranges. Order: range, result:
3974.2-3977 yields 11.45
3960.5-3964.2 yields 10.09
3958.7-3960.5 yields 12.5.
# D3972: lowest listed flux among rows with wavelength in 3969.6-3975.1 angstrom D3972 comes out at 8.054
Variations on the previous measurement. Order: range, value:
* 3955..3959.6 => 11.69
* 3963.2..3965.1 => 10.55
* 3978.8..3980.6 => 13.76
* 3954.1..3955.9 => 15.62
